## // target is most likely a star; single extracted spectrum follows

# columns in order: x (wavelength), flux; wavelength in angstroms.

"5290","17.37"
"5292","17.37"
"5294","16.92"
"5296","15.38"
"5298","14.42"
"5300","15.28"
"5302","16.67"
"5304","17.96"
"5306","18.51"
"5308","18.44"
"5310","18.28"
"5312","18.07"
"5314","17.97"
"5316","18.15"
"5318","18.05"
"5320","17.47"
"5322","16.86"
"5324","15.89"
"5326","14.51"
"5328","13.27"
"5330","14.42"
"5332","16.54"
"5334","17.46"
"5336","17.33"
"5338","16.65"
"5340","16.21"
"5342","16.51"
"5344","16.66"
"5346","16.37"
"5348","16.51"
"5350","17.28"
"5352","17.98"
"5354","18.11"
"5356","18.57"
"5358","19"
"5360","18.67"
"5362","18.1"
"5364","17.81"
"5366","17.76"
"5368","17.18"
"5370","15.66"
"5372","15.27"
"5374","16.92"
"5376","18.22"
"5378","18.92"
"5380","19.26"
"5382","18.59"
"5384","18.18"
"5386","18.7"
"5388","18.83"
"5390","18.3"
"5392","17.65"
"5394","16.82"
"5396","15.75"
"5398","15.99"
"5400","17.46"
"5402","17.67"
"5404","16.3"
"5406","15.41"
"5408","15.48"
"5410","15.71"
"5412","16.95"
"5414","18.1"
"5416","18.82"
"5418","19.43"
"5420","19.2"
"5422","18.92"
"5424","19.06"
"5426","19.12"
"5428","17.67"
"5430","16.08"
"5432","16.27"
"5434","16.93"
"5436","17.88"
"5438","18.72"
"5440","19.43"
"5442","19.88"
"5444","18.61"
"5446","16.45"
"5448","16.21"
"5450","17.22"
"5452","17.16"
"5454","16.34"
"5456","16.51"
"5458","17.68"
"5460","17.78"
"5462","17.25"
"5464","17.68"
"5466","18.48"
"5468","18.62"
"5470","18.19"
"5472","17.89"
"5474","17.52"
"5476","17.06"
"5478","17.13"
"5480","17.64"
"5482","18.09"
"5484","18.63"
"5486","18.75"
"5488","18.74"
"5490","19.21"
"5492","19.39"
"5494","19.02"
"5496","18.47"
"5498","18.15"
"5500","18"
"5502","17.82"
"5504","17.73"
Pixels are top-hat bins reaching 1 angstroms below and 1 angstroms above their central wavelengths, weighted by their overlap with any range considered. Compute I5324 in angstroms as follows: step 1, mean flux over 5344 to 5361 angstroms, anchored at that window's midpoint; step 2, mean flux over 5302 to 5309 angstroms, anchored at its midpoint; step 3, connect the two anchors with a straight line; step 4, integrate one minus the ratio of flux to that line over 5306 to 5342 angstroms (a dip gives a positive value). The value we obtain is 2.22 angstroms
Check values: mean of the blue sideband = 18.1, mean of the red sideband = 17.7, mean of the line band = 16.8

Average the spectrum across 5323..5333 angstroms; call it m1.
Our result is 14.9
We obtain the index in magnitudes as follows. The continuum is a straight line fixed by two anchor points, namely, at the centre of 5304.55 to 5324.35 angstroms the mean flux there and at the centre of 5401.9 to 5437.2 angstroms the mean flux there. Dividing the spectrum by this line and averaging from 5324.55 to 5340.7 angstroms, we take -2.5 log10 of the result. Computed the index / 0.13 mag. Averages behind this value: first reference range 17.8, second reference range 17.5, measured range 15.8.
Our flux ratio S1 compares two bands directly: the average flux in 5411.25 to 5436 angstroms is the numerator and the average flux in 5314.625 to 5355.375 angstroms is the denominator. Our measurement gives 1.1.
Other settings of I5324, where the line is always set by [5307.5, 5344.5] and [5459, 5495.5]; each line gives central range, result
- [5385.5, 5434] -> 0.2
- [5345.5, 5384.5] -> -1.4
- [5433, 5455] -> 0.2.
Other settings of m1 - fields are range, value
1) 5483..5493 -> 18.9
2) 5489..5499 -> 18.8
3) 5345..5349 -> 16.4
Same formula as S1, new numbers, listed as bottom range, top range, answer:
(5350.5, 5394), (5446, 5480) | 0.97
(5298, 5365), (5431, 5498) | 1.05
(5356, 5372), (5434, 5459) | 1.00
